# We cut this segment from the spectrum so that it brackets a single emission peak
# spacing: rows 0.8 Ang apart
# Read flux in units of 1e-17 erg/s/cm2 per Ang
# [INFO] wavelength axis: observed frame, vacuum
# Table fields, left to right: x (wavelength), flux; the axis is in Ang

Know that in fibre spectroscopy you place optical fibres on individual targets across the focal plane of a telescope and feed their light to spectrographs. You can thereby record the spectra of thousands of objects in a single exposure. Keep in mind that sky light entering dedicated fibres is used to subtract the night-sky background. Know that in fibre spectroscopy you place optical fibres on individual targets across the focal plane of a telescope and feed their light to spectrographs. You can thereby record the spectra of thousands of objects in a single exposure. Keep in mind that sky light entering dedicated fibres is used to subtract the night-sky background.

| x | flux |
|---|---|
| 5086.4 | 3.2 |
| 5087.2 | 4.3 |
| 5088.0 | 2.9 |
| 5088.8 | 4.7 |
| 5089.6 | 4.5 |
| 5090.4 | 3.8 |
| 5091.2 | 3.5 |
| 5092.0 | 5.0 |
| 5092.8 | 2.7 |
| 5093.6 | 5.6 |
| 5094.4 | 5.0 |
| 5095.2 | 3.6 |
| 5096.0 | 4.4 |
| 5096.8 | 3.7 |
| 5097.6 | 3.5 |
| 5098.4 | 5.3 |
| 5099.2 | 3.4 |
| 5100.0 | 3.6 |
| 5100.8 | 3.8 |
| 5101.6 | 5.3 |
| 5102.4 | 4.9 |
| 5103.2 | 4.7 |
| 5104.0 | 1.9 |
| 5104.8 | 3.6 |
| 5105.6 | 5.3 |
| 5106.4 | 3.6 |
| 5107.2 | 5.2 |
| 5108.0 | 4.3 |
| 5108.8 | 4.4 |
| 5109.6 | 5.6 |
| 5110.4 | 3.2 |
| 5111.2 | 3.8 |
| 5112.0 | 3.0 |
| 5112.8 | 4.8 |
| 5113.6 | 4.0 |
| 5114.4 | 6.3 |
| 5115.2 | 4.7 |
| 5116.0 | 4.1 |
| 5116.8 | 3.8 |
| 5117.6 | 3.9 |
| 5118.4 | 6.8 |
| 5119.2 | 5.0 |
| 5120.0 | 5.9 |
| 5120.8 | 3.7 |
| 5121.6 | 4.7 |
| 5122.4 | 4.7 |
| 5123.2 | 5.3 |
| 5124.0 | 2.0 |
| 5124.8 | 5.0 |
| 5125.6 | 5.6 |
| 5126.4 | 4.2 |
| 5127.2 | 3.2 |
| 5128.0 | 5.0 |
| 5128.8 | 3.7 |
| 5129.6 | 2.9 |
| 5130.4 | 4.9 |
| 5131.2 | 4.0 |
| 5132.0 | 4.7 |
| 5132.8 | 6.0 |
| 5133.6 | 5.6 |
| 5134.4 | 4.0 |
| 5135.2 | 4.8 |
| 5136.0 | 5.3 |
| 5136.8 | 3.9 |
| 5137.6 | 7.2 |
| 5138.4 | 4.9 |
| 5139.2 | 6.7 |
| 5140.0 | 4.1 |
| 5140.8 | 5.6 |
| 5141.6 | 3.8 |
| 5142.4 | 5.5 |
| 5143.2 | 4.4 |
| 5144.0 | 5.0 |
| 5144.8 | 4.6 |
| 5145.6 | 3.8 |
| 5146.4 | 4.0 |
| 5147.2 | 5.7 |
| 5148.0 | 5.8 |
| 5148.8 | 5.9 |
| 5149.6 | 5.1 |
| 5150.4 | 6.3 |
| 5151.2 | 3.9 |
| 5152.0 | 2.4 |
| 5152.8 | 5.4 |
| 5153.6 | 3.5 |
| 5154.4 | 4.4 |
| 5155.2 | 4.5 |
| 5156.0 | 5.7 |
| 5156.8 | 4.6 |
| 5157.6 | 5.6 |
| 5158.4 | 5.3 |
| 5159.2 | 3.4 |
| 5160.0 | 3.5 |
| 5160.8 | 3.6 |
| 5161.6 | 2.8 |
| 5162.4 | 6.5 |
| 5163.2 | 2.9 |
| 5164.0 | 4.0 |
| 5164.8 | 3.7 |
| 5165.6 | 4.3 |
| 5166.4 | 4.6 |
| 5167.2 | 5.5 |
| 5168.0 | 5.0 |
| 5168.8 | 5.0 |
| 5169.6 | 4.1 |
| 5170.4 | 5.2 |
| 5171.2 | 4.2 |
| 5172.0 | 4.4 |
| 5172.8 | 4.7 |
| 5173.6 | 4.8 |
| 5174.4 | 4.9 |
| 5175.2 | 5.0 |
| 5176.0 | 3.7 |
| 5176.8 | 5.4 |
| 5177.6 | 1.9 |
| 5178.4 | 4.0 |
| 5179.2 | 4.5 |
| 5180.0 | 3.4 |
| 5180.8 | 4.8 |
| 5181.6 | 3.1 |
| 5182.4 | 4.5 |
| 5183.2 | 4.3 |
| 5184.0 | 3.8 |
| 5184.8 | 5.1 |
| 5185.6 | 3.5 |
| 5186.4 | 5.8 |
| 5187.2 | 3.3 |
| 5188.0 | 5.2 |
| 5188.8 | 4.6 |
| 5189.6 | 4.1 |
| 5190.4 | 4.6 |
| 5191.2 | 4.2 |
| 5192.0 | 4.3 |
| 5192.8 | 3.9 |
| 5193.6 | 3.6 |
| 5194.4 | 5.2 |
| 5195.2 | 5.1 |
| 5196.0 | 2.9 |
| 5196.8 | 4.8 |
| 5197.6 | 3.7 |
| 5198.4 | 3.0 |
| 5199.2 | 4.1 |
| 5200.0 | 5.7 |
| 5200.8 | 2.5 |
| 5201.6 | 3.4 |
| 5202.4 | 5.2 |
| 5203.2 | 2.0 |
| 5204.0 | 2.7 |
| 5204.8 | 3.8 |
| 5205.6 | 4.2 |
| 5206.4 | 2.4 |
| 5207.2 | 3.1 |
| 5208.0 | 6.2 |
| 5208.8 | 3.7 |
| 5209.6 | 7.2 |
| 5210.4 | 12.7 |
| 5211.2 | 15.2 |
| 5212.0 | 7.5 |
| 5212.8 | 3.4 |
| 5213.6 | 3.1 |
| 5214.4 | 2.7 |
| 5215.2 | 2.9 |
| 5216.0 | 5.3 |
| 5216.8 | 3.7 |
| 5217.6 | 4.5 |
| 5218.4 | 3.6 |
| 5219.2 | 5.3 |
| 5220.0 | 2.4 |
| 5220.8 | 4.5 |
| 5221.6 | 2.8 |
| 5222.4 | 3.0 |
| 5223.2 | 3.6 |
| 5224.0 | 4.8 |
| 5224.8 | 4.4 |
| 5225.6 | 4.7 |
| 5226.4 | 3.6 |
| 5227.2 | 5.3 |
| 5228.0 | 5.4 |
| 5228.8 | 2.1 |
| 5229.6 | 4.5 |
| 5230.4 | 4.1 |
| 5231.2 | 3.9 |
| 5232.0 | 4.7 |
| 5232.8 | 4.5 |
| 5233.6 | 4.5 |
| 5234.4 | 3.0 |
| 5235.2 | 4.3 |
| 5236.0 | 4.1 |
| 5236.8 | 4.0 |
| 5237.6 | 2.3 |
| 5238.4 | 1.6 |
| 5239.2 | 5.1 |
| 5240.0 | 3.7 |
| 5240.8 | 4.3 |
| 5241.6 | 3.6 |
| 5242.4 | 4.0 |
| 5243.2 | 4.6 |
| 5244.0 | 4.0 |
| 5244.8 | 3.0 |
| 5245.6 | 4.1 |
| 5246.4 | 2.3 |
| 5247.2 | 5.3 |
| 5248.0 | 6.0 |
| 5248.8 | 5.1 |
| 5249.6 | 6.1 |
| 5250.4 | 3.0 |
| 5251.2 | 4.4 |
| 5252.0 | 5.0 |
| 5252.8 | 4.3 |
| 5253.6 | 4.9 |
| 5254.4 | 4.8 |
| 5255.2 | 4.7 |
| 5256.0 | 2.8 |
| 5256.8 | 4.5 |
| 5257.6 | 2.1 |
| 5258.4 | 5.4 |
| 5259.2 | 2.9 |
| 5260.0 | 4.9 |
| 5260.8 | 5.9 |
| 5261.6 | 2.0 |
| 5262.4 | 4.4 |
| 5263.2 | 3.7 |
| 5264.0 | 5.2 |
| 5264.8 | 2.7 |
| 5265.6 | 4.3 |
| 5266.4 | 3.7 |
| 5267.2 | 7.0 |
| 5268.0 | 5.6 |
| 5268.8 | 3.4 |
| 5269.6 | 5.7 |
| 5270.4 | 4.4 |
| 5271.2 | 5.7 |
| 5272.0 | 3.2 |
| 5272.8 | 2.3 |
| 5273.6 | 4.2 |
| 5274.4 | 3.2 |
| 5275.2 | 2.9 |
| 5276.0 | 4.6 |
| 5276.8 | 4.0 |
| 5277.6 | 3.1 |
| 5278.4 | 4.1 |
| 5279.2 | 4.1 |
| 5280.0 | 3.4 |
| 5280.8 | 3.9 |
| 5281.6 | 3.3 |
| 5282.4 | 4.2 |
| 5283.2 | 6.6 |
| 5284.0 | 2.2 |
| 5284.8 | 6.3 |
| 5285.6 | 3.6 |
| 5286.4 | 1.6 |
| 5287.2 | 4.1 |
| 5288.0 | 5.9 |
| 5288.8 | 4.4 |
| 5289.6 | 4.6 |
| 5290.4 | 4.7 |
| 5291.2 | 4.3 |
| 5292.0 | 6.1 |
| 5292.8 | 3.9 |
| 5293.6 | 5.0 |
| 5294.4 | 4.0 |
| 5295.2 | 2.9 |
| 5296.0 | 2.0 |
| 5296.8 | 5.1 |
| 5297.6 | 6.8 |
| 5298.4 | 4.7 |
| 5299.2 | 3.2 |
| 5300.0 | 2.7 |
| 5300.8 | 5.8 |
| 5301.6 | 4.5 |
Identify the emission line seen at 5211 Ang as H-beta 4861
